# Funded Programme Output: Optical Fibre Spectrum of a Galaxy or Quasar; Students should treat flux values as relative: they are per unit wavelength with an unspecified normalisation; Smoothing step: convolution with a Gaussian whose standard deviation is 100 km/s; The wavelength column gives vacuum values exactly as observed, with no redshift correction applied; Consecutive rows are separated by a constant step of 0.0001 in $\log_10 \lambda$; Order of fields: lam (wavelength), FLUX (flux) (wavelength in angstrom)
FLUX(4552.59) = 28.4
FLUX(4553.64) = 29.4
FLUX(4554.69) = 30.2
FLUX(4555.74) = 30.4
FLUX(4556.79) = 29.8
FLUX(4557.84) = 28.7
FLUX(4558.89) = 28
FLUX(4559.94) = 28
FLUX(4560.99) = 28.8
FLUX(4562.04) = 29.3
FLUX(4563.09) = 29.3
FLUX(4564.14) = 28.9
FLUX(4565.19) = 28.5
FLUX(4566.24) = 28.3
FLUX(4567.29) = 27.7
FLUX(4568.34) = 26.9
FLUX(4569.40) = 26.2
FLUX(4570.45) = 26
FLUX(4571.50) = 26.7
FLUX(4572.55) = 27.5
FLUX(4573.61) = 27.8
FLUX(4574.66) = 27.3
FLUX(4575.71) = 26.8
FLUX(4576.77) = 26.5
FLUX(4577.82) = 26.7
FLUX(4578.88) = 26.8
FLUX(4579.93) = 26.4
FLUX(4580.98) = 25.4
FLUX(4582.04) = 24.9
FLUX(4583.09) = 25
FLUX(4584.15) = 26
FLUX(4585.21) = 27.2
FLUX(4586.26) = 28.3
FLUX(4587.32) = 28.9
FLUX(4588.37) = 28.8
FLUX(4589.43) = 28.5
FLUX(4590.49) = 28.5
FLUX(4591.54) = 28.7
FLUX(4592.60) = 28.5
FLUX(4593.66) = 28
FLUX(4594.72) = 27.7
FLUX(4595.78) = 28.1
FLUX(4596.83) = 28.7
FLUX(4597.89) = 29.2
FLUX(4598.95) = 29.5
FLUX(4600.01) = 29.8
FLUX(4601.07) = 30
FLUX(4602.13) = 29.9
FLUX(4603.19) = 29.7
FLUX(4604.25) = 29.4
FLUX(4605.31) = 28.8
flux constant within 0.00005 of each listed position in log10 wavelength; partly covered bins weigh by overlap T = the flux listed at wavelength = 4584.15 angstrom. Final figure 26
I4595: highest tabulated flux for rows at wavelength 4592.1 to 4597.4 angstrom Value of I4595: 28.7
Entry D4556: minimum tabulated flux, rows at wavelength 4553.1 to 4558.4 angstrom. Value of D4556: 28.7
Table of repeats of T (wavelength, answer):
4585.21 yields 27.2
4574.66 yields 27.3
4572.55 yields 27.5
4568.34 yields 26.9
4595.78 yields 28.1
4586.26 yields 28.3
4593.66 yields 28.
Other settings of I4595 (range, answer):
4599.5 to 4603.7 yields 30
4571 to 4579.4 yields 27.8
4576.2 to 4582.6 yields 26.8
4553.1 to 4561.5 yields 30.4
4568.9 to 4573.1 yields 27.5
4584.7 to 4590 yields 28.9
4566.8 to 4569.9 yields 27.7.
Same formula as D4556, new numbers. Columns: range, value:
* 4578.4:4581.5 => 25.4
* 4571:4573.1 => 26.7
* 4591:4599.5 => 27.7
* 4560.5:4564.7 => 28.8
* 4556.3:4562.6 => 28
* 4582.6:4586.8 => 25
